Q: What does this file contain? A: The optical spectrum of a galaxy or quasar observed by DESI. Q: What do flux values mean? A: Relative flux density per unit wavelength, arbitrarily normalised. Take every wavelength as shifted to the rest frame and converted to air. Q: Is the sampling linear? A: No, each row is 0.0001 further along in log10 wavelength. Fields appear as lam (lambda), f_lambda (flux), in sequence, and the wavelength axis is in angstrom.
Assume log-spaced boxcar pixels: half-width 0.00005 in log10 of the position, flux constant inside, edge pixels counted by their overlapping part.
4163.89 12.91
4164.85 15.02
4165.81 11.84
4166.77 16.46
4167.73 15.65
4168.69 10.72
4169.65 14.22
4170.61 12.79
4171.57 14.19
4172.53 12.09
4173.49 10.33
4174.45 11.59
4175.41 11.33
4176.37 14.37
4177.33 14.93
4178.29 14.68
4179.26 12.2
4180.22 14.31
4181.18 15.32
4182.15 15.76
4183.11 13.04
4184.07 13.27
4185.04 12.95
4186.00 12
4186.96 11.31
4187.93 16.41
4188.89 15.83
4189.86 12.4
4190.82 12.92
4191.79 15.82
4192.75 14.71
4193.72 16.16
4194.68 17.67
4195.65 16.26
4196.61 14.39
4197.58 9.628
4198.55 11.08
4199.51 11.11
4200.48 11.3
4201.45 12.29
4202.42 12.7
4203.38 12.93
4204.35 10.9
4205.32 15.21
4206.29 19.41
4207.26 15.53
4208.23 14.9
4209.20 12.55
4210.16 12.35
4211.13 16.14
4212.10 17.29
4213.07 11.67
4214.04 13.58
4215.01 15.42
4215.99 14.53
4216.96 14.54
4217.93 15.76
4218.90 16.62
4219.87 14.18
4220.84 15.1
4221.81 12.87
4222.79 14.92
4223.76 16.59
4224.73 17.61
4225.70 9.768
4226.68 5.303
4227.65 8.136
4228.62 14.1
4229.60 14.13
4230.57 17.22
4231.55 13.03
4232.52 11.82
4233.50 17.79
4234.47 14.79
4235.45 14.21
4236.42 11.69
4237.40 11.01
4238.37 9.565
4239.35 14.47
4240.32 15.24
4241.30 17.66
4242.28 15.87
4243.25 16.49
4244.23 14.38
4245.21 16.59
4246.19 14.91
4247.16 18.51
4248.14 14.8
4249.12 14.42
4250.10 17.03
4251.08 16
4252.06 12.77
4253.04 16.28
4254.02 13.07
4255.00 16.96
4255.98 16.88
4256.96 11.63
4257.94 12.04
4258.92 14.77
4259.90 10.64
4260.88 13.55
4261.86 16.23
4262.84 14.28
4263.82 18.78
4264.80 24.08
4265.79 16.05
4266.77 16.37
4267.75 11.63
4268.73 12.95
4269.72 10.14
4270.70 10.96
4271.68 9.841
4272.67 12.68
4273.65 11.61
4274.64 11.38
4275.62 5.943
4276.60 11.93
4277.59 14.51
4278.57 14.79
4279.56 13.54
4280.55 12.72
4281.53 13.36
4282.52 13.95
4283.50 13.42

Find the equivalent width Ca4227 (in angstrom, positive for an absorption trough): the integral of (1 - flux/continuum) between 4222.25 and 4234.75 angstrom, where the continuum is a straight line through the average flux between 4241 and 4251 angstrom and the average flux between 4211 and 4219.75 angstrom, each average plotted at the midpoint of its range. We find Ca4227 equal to 1.6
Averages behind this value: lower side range 15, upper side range 16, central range 13.4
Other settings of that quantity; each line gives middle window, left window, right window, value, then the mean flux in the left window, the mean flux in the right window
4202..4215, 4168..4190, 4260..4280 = -0.9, 13.3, 13.5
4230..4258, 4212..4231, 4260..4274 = -1.5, 13.9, 14.2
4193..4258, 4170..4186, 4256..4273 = -2.5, 13.3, 14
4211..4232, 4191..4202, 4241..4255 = 0.9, 13.6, 15.6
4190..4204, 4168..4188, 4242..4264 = 0.2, 13.2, 15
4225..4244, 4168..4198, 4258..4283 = 0.3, 13.7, 13.4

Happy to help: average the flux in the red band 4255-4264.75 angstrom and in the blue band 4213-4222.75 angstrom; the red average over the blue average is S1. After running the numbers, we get 1.02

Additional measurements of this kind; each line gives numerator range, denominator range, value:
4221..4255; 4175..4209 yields 1.03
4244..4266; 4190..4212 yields 1.11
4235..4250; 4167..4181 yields 1.11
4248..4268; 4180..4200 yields 1.09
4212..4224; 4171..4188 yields 1.11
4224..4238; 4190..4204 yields 0.96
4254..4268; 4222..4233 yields 1.18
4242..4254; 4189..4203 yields 1.15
